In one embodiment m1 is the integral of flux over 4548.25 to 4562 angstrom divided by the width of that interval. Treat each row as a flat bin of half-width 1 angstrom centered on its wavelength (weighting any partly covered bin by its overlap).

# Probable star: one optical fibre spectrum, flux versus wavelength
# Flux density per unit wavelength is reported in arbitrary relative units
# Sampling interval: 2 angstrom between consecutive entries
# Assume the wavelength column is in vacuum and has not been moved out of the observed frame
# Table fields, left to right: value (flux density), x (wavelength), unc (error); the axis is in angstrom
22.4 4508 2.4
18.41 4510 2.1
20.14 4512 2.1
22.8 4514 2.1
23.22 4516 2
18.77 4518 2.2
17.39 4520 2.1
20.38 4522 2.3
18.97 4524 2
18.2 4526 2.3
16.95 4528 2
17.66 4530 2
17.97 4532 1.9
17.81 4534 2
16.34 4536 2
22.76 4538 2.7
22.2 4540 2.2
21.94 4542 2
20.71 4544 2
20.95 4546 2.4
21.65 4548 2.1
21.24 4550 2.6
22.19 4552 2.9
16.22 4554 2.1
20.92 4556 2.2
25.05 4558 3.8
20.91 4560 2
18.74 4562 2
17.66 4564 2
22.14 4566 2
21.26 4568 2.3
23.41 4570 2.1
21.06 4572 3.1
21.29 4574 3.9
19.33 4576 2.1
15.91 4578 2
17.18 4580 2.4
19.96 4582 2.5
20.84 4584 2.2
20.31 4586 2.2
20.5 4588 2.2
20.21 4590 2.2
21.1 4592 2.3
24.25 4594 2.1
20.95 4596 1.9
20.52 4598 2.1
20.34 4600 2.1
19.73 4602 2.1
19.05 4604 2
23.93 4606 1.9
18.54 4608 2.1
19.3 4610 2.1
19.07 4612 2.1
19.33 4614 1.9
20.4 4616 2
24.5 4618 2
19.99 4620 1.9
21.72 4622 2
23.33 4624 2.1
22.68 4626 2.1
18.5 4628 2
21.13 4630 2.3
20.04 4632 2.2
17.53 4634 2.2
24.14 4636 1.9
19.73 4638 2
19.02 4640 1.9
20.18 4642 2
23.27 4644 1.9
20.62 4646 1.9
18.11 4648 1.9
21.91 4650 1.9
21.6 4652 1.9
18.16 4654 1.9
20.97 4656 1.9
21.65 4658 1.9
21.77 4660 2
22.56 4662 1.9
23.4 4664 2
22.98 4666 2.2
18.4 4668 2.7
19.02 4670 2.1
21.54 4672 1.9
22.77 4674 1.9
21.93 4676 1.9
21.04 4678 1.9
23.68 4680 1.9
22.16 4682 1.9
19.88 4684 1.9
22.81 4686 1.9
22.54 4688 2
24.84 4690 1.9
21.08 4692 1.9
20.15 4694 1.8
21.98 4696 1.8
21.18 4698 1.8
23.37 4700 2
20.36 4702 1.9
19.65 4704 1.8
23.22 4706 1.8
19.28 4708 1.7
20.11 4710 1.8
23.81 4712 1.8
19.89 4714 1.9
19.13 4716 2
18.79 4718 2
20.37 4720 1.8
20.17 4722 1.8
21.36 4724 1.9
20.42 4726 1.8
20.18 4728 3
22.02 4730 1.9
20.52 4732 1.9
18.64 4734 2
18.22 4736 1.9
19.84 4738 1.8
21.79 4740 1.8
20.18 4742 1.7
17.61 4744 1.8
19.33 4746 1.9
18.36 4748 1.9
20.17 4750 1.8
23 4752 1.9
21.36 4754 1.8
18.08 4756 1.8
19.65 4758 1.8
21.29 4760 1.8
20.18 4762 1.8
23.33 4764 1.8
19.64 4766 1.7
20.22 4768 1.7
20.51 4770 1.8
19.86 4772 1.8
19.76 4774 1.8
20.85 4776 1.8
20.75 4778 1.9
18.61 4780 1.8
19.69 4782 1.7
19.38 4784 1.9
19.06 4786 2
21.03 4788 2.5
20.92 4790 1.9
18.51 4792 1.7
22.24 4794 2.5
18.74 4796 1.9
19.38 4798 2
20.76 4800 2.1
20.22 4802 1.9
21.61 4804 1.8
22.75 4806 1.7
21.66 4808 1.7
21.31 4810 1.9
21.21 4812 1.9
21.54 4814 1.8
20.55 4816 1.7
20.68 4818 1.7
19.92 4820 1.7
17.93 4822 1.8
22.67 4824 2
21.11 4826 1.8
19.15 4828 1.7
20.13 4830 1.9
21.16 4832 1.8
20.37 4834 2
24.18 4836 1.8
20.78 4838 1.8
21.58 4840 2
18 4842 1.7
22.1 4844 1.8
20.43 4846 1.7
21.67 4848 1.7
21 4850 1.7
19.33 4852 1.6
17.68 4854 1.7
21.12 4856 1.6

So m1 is 20.9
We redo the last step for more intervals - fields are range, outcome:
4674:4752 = 20.8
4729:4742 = 20.2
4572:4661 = 20.5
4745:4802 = 20.2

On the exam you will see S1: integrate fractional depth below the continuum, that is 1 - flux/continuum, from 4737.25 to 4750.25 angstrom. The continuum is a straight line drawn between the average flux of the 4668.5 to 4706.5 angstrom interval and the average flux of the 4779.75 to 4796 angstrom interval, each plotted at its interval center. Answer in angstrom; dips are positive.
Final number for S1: 0.7 angstrom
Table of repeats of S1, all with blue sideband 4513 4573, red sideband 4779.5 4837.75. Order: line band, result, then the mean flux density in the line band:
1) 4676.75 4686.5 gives -0.69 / 21.9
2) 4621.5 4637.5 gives -0.56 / 21.1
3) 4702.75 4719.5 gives -0.01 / 20.5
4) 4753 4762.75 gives 0.20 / 20.1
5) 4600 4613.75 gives 0.27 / 19.9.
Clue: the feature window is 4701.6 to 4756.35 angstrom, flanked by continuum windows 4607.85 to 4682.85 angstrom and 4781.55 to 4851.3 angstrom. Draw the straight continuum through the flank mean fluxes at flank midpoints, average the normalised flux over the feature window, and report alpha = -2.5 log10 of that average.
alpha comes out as 0.03 mag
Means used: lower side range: 21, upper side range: 20.7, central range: 20.2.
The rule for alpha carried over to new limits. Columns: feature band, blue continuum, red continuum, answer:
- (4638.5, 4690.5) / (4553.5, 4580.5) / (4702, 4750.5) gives -0.063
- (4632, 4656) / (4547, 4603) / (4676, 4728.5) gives 0.027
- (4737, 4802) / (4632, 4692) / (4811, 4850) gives 0.045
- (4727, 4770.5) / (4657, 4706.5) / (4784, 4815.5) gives 0.050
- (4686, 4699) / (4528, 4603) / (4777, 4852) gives -0.080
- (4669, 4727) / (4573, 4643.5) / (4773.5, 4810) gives -0.045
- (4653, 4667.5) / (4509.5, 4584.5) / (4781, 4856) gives -0.067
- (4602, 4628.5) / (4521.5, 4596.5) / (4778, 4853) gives -0.028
